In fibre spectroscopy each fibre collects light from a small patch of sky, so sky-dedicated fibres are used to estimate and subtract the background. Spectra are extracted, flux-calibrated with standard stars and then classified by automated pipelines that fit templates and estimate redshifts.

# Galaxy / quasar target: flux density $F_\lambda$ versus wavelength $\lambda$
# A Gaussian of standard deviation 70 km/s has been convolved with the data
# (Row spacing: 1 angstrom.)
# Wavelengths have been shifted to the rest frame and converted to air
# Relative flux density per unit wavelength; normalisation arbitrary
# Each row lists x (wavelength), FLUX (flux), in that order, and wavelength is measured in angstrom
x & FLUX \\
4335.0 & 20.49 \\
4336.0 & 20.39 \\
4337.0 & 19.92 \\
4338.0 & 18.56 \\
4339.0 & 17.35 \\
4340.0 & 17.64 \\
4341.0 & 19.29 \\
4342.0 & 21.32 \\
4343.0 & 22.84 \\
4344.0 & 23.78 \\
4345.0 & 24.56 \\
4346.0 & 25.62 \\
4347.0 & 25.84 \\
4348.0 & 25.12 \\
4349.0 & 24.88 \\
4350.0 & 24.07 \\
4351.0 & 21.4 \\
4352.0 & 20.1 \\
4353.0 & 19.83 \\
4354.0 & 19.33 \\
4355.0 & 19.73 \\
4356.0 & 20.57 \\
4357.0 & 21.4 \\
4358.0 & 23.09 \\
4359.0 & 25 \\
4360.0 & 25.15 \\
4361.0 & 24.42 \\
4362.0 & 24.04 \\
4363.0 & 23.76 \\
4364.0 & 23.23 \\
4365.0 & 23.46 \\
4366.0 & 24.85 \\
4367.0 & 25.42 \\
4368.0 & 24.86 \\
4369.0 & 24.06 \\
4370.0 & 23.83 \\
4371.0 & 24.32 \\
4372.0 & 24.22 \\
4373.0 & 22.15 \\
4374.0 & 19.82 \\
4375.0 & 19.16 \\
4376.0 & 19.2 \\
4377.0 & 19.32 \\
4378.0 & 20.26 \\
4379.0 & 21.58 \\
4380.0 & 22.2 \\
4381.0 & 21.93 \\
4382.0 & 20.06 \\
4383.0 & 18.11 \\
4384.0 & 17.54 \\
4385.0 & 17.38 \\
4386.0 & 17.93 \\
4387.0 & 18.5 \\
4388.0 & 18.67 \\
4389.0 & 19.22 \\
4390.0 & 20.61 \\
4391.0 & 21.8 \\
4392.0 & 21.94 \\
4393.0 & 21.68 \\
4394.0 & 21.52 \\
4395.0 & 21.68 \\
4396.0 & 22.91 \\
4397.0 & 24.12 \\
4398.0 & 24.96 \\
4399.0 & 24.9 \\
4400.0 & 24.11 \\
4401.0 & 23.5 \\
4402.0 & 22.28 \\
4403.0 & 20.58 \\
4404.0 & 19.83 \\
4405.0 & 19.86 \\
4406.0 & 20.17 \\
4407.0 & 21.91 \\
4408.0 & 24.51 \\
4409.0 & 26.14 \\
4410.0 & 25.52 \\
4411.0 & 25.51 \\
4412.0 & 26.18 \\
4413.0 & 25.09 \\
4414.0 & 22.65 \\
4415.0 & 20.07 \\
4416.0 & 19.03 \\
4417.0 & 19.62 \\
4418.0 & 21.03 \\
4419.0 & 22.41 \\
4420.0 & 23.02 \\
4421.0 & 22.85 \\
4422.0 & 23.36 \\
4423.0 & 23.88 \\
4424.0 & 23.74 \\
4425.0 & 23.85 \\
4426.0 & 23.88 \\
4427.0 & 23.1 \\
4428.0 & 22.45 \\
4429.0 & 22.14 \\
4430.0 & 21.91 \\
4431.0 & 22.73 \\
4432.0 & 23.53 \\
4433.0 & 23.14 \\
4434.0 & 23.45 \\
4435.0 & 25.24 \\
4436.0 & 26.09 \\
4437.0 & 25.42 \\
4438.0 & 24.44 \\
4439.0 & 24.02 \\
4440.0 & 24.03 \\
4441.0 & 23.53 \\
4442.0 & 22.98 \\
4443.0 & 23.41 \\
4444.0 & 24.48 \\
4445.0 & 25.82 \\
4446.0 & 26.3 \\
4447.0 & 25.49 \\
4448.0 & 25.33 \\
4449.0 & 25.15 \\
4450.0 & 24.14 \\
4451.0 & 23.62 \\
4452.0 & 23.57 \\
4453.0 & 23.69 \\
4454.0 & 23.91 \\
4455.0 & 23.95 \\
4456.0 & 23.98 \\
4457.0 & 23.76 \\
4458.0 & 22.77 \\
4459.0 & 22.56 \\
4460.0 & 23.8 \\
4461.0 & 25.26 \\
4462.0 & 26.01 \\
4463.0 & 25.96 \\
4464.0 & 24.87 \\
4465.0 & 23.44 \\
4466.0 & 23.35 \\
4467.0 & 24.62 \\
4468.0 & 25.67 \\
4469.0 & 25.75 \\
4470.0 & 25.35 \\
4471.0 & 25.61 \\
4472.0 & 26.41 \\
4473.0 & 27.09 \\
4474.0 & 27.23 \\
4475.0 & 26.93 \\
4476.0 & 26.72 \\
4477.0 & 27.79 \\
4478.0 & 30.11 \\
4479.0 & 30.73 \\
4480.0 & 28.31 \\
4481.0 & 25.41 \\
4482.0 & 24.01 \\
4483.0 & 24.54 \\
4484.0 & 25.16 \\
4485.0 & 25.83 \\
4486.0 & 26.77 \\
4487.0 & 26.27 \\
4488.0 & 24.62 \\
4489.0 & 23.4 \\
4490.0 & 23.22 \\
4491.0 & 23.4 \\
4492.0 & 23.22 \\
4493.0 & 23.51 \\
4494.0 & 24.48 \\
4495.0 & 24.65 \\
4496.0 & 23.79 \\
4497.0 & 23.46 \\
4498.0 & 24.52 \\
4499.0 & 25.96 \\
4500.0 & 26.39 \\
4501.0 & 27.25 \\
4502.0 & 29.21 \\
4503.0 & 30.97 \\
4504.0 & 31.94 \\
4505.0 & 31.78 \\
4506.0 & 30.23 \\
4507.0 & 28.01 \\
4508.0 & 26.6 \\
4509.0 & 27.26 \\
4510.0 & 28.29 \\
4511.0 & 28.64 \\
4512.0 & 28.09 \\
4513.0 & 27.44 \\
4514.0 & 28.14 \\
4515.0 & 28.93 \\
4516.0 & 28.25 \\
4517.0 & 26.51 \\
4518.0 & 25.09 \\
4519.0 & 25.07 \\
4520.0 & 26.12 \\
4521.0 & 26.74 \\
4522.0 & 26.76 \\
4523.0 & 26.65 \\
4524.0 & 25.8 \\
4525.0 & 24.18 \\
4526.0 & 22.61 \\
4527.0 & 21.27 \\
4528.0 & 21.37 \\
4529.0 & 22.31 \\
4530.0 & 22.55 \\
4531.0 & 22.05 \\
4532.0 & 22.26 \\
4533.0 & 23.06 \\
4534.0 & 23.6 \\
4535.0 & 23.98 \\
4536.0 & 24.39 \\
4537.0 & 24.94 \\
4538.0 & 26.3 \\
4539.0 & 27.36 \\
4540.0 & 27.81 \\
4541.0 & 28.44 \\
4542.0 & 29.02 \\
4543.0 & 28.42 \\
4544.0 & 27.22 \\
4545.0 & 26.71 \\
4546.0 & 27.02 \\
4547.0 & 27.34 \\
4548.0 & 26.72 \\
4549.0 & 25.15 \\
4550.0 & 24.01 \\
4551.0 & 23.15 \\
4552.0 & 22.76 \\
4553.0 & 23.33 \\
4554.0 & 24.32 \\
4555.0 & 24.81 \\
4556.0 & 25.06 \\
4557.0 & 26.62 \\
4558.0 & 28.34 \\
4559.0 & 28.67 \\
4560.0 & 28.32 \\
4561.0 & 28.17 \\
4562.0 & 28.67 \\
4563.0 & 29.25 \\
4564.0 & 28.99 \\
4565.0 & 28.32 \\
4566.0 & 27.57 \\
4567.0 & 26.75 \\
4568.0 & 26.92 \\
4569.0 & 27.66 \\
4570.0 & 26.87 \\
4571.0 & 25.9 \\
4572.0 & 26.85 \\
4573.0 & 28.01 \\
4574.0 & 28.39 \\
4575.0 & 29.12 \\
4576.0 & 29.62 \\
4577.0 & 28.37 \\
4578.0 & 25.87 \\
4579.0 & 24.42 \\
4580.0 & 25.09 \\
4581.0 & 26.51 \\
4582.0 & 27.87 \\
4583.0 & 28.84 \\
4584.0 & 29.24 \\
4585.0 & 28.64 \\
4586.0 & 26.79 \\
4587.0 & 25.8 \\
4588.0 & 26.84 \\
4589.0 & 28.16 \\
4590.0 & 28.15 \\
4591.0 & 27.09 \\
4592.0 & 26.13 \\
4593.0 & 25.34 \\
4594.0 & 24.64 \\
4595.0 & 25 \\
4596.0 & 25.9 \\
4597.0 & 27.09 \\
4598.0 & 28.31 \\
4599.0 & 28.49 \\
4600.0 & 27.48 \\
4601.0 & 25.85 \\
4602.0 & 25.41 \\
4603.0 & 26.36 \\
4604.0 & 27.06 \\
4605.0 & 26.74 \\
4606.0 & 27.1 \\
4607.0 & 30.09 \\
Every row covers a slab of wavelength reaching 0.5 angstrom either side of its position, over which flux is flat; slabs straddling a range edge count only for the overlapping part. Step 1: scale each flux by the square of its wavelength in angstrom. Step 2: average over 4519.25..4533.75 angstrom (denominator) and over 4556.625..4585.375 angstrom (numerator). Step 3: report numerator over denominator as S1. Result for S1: 1.2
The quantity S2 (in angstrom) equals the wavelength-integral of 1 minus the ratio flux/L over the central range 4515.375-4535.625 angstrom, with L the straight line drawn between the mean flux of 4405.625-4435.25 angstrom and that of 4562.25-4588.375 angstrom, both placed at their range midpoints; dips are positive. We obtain 1.3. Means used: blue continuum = 23.1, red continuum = 27.5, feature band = 24.3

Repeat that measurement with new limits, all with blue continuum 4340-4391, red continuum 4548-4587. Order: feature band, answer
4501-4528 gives -1.73 angstrom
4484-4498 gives 0.35 angstrom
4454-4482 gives -1.34 angstrom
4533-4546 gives -0.09 angstrom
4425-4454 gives -0.36 angstrom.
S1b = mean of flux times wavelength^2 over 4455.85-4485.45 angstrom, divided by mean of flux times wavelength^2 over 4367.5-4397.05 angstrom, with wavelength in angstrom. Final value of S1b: 1.27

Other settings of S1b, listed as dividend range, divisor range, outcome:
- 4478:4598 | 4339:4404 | 1.29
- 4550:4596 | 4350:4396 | 1.36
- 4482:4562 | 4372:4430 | 1.25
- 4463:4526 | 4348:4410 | 1.26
